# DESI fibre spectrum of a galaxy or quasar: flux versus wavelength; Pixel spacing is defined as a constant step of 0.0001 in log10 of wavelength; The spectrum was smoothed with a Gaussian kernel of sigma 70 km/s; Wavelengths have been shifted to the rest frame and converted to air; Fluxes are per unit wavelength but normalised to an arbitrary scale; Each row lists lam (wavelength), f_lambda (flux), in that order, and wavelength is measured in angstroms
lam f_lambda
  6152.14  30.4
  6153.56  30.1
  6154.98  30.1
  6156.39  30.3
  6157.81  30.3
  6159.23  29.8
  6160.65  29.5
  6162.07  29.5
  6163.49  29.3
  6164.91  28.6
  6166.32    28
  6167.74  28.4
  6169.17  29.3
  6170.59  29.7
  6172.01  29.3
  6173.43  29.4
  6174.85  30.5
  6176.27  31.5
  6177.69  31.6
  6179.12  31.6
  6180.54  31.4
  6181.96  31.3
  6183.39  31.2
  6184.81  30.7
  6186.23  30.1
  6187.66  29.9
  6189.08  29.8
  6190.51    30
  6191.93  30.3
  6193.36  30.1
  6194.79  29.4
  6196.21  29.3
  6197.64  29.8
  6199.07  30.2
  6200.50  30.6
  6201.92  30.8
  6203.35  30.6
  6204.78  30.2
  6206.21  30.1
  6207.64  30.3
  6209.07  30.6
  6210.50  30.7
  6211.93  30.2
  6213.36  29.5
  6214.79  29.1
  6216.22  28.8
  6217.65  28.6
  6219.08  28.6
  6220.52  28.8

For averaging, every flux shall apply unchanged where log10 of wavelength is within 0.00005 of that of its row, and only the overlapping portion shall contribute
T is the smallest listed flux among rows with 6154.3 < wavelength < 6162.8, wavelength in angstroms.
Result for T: 29.5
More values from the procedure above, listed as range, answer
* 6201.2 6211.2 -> 30.1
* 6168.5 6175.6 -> 29.3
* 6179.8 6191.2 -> 29.8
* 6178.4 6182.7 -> 31.3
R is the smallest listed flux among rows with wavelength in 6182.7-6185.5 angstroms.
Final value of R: 30.7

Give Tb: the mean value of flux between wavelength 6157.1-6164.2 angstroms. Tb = 29.6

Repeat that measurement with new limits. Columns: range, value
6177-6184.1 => 31.4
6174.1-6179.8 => 31.3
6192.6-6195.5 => 29.7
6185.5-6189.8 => 29.9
